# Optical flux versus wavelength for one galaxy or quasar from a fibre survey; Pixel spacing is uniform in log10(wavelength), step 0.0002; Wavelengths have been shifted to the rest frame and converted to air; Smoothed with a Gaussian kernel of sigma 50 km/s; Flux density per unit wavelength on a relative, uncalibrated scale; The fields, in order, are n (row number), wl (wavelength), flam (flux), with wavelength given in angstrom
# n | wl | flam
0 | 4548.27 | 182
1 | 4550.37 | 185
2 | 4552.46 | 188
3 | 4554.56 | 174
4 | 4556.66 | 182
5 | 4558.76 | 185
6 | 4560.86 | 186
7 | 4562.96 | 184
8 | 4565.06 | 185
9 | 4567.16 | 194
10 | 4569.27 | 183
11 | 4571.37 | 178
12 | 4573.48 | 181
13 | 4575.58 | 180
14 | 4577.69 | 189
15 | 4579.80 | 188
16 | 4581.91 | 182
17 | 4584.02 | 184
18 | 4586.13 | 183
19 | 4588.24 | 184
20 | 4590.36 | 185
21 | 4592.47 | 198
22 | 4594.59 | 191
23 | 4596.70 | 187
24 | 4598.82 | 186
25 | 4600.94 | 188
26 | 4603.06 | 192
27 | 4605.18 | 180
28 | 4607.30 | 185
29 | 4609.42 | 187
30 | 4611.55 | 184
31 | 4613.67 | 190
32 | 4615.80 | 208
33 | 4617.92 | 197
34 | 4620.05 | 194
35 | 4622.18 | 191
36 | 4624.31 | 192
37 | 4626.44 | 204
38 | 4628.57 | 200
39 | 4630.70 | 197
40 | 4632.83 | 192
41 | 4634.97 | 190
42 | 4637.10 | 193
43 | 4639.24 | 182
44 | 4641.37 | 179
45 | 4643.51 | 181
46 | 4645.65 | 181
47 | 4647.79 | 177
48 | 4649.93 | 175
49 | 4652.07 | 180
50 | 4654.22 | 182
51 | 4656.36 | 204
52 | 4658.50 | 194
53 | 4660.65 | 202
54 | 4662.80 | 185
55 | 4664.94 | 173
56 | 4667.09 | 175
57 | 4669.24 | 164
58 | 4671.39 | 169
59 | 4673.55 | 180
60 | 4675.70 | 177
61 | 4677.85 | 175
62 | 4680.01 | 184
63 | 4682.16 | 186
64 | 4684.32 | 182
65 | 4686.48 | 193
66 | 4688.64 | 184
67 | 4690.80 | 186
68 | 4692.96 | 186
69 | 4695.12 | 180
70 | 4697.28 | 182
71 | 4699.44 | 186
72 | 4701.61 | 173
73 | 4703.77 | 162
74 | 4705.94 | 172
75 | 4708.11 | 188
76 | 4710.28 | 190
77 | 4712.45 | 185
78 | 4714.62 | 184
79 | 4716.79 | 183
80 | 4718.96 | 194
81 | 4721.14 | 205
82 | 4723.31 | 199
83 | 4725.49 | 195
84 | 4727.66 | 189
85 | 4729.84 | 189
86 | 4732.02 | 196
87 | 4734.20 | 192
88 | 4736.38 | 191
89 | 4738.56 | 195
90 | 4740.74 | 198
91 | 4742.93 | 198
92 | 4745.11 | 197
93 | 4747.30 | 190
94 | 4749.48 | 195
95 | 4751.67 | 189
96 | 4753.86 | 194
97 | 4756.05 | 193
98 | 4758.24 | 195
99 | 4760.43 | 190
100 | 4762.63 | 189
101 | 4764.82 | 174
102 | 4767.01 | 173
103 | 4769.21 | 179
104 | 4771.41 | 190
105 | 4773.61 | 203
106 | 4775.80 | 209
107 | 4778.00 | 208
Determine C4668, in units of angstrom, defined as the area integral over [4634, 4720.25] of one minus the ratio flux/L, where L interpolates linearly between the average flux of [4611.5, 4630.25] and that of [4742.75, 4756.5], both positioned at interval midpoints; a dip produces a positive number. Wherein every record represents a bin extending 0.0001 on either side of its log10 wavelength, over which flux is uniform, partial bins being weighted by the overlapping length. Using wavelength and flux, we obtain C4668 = 5.6 angstrom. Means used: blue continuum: 196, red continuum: 194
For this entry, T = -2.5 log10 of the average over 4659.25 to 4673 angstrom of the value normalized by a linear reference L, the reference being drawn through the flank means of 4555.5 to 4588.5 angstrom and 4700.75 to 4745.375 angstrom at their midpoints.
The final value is 0.05 mag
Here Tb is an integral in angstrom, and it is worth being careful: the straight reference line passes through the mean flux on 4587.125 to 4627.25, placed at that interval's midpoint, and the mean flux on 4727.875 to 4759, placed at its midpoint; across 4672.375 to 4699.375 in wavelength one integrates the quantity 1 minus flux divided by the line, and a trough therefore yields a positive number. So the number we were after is 1.3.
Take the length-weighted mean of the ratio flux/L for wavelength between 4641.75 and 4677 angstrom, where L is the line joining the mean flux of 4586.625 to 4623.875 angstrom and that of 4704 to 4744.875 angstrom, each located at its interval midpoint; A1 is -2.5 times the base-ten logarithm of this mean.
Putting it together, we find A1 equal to 0.05 mag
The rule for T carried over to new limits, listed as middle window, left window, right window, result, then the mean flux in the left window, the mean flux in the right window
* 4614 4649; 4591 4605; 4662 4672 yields -0.055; 190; 173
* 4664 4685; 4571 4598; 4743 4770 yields 0.065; 186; 189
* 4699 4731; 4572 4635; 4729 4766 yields 0.030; 190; 192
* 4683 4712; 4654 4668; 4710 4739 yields 0.050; 188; 192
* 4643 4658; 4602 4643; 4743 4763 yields 0.048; 191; 193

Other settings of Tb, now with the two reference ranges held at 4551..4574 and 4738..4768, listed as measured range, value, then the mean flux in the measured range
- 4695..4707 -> 0.85 angstrom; 176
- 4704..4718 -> 0.50 angstrom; 182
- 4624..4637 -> -0.67 angstrom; 196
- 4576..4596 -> -0.25 angstrom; 187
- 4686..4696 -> 0.16 angstrom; 185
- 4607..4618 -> -0.37 angstrom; 192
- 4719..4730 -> -0.36 angstrom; 196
